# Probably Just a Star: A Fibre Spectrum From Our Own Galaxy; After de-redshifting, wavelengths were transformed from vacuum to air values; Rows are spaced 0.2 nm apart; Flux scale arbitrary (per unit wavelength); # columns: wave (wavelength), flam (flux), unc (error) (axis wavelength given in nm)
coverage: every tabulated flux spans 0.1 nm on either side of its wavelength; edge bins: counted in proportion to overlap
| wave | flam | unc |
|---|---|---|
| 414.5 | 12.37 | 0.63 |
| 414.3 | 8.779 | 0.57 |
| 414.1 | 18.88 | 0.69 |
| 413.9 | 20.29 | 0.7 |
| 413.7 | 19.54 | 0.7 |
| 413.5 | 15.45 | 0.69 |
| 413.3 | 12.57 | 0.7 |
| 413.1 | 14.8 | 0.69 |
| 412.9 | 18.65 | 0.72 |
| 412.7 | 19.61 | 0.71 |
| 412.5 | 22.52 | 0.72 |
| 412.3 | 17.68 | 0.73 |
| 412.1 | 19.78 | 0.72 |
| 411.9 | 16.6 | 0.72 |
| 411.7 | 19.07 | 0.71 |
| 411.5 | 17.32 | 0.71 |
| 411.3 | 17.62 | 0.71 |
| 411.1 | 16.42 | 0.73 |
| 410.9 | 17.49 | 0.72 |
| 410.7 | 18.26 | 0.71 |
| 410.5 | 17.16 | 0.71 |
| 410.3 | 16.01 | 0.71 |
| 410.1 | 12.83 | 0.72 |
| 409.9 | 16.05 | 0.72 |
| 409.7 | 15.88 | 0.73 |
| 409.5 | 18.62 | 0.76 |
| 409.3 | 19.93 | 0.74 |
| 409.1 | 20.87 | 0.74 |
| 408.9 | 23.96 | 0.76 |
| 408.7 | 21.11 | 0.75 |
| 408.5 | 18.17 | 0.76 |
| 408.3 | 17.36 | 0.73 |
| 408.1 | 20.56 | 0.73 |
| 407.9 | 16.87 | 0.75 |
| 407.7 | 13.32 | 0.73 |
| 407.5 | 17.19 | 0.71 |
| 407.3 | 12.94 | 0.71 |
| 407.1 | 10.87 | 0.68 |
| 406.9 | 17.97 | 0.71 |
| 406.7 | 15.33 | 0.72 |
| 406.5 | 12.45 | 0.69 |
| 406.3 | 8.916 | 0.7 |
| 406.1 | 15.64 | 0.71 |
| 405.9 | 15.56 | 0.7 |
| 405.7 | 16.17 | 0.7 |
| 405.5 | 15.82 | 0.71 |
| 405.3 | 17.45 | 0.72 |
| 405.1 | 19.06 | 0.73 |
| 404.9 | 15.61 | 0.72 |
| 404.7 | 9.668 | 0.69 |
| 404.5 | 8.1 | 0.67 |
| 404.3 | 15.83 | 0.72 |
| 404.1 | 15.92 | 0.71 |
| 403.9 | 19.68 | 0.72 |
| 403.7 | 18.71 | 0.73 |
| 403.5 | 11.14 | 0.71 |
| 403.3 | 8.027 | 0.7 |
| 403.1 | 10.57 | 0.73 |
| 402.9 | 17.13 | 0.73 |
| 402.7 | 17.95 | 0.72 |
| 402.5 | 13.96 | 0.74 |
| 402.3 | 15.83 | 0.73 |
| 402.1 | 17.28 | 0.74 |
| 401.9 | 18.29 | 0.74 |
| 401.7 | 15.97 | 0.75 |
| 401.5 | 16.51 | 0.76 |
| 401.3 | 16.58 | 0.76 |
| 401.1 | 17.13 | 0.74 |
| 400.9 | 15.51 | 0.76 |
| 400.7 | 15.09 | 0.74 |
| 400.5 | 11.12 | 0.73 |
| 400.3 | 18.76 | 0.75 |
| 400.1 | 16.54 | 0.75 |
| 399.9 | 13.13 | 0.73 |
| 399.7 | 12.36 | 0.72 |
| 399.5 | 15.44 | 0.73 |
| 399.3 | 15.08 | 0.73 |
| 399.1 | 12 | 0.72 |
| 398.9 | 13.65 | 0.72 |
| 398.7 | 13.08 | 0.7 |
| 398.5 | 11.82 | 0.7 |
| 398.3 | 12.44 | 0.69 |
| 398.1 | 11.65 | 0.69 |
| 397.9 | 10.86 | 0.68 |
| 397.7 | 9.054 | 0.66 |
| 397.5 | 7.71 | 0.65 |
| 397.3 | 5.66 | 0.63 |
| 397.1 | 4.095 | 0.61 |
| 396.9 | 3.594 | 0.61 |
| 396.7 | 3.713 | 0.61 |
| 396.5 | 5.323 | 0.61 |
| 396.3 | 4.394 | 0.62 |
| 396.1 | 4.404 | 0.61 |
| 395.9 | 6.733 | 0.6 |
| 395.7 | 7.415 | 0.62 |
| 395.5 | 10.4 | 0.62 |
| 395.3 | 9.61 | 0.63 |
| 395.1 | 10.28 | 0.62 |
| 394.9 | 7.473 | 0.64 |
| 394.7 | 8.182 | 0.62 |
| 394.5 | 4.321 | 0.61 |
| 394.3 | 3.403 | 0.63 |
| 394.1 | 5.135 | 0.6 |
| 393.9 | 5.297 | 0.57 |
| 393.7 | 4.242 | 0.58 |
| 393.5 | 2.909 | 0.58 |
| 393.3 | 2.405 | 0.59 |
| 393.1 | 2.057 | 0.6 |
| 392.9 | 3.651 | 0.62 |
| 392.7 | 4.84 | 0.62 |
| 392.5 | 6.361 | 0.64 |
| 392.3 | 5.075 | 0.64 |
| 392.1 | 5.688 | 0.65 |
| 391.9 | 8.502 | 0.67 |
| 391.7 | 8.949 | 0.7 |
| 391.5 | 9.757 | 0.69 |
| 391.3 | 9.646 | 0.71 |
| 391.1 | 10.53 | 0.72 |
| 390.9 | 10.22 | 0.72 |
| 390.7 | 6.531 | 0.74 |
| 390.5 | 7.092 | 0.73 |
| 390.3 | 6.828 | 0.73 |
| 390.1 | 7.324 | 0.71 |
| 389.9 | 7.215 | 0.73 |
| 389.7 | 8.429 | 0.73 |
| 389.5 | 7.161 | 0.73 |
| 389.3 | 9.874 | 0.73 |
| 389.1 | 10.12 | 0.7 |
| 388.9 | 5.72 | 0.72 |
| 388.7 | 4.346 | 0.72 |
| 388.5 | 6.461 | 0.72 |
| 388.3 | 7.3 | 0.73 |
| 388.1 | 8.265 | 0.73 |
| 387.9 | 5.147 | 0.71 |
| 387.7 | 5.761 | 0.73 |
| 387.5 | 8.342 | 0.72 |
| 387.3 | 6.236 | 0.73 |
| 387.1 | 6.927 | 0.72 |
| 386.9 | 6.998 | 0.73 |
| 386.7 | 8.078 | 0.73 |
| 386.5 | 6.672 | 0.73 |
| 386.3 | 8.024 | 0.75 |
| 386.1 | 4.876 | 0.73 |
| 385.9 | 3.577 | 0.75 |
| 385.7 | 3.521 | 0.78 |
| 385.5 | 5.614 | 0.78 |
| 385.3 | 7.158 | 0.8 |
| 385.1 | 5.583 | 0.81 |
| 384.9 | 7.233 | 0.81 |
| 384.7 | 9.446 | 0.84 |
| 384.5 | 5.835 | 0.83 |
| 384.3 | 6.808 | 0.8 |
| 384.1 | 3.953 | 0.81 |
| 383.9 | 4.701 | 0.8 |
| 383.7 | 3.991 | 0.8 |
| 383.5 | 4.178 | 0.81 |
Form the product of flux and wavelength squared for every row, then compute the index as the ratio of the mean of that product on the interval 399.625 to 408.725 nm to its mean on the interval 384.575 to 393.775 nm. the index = 2.5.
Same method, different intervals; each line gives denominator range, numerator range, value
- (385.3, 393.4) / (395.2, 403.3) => 1.86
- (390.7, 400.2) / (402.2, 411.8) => 2.10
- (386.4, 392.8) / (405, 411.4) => 2.48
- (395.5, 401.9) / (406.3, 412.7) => 1.61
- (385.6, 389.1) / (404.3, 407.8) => 2.47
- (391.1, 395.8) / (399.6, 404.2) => 2.50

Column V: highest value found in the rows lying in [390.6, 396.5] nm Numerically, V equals 10.53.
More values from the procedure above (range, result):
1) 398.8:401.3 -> 18.76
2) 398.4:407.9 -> 19.68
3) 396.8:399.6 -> 15.44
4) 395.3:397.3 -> 10.4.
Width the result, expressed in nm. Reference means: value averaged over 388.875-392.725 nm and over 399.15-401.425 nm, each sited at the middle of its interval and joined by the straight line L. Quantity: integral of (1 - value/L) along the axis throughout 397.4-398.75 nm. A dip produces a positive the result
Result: 0.260 nm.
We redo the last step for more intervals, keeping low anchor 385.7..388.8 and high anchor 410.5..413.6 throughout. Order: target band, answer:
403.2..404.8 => 0.06 nm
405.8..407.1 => 0.09 nm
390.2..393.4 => 0.59 nm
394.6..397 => 0.79 nm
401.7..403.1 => -0.32 nm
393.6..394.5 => 0.47 nm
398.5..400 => -0.21 nm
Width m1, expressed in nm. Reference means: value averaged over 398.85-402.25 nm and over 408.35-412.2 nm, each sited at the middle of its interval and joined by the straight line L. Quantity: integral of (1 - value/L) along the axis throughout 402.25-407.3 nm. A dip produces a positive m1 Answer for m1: 0.62 nm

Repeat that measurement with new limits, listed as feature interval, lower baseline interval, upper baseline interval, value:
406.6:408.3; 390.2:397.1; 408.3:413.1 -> 0.03 nm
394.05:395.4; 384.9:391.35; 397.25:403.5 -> 0.47 nm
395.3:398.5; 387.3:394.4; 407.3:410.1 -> 0.96 nm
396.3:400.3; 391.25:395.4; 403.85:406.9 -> -0.21 nm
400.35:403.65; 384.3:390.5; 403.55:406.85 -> -0.37 nm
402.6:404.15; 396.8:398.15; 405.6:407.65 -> -0.40 nm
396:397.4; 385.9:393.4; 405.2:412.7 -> 0.81 nm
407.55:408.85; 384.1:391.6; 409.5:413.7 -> -0.19 nm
